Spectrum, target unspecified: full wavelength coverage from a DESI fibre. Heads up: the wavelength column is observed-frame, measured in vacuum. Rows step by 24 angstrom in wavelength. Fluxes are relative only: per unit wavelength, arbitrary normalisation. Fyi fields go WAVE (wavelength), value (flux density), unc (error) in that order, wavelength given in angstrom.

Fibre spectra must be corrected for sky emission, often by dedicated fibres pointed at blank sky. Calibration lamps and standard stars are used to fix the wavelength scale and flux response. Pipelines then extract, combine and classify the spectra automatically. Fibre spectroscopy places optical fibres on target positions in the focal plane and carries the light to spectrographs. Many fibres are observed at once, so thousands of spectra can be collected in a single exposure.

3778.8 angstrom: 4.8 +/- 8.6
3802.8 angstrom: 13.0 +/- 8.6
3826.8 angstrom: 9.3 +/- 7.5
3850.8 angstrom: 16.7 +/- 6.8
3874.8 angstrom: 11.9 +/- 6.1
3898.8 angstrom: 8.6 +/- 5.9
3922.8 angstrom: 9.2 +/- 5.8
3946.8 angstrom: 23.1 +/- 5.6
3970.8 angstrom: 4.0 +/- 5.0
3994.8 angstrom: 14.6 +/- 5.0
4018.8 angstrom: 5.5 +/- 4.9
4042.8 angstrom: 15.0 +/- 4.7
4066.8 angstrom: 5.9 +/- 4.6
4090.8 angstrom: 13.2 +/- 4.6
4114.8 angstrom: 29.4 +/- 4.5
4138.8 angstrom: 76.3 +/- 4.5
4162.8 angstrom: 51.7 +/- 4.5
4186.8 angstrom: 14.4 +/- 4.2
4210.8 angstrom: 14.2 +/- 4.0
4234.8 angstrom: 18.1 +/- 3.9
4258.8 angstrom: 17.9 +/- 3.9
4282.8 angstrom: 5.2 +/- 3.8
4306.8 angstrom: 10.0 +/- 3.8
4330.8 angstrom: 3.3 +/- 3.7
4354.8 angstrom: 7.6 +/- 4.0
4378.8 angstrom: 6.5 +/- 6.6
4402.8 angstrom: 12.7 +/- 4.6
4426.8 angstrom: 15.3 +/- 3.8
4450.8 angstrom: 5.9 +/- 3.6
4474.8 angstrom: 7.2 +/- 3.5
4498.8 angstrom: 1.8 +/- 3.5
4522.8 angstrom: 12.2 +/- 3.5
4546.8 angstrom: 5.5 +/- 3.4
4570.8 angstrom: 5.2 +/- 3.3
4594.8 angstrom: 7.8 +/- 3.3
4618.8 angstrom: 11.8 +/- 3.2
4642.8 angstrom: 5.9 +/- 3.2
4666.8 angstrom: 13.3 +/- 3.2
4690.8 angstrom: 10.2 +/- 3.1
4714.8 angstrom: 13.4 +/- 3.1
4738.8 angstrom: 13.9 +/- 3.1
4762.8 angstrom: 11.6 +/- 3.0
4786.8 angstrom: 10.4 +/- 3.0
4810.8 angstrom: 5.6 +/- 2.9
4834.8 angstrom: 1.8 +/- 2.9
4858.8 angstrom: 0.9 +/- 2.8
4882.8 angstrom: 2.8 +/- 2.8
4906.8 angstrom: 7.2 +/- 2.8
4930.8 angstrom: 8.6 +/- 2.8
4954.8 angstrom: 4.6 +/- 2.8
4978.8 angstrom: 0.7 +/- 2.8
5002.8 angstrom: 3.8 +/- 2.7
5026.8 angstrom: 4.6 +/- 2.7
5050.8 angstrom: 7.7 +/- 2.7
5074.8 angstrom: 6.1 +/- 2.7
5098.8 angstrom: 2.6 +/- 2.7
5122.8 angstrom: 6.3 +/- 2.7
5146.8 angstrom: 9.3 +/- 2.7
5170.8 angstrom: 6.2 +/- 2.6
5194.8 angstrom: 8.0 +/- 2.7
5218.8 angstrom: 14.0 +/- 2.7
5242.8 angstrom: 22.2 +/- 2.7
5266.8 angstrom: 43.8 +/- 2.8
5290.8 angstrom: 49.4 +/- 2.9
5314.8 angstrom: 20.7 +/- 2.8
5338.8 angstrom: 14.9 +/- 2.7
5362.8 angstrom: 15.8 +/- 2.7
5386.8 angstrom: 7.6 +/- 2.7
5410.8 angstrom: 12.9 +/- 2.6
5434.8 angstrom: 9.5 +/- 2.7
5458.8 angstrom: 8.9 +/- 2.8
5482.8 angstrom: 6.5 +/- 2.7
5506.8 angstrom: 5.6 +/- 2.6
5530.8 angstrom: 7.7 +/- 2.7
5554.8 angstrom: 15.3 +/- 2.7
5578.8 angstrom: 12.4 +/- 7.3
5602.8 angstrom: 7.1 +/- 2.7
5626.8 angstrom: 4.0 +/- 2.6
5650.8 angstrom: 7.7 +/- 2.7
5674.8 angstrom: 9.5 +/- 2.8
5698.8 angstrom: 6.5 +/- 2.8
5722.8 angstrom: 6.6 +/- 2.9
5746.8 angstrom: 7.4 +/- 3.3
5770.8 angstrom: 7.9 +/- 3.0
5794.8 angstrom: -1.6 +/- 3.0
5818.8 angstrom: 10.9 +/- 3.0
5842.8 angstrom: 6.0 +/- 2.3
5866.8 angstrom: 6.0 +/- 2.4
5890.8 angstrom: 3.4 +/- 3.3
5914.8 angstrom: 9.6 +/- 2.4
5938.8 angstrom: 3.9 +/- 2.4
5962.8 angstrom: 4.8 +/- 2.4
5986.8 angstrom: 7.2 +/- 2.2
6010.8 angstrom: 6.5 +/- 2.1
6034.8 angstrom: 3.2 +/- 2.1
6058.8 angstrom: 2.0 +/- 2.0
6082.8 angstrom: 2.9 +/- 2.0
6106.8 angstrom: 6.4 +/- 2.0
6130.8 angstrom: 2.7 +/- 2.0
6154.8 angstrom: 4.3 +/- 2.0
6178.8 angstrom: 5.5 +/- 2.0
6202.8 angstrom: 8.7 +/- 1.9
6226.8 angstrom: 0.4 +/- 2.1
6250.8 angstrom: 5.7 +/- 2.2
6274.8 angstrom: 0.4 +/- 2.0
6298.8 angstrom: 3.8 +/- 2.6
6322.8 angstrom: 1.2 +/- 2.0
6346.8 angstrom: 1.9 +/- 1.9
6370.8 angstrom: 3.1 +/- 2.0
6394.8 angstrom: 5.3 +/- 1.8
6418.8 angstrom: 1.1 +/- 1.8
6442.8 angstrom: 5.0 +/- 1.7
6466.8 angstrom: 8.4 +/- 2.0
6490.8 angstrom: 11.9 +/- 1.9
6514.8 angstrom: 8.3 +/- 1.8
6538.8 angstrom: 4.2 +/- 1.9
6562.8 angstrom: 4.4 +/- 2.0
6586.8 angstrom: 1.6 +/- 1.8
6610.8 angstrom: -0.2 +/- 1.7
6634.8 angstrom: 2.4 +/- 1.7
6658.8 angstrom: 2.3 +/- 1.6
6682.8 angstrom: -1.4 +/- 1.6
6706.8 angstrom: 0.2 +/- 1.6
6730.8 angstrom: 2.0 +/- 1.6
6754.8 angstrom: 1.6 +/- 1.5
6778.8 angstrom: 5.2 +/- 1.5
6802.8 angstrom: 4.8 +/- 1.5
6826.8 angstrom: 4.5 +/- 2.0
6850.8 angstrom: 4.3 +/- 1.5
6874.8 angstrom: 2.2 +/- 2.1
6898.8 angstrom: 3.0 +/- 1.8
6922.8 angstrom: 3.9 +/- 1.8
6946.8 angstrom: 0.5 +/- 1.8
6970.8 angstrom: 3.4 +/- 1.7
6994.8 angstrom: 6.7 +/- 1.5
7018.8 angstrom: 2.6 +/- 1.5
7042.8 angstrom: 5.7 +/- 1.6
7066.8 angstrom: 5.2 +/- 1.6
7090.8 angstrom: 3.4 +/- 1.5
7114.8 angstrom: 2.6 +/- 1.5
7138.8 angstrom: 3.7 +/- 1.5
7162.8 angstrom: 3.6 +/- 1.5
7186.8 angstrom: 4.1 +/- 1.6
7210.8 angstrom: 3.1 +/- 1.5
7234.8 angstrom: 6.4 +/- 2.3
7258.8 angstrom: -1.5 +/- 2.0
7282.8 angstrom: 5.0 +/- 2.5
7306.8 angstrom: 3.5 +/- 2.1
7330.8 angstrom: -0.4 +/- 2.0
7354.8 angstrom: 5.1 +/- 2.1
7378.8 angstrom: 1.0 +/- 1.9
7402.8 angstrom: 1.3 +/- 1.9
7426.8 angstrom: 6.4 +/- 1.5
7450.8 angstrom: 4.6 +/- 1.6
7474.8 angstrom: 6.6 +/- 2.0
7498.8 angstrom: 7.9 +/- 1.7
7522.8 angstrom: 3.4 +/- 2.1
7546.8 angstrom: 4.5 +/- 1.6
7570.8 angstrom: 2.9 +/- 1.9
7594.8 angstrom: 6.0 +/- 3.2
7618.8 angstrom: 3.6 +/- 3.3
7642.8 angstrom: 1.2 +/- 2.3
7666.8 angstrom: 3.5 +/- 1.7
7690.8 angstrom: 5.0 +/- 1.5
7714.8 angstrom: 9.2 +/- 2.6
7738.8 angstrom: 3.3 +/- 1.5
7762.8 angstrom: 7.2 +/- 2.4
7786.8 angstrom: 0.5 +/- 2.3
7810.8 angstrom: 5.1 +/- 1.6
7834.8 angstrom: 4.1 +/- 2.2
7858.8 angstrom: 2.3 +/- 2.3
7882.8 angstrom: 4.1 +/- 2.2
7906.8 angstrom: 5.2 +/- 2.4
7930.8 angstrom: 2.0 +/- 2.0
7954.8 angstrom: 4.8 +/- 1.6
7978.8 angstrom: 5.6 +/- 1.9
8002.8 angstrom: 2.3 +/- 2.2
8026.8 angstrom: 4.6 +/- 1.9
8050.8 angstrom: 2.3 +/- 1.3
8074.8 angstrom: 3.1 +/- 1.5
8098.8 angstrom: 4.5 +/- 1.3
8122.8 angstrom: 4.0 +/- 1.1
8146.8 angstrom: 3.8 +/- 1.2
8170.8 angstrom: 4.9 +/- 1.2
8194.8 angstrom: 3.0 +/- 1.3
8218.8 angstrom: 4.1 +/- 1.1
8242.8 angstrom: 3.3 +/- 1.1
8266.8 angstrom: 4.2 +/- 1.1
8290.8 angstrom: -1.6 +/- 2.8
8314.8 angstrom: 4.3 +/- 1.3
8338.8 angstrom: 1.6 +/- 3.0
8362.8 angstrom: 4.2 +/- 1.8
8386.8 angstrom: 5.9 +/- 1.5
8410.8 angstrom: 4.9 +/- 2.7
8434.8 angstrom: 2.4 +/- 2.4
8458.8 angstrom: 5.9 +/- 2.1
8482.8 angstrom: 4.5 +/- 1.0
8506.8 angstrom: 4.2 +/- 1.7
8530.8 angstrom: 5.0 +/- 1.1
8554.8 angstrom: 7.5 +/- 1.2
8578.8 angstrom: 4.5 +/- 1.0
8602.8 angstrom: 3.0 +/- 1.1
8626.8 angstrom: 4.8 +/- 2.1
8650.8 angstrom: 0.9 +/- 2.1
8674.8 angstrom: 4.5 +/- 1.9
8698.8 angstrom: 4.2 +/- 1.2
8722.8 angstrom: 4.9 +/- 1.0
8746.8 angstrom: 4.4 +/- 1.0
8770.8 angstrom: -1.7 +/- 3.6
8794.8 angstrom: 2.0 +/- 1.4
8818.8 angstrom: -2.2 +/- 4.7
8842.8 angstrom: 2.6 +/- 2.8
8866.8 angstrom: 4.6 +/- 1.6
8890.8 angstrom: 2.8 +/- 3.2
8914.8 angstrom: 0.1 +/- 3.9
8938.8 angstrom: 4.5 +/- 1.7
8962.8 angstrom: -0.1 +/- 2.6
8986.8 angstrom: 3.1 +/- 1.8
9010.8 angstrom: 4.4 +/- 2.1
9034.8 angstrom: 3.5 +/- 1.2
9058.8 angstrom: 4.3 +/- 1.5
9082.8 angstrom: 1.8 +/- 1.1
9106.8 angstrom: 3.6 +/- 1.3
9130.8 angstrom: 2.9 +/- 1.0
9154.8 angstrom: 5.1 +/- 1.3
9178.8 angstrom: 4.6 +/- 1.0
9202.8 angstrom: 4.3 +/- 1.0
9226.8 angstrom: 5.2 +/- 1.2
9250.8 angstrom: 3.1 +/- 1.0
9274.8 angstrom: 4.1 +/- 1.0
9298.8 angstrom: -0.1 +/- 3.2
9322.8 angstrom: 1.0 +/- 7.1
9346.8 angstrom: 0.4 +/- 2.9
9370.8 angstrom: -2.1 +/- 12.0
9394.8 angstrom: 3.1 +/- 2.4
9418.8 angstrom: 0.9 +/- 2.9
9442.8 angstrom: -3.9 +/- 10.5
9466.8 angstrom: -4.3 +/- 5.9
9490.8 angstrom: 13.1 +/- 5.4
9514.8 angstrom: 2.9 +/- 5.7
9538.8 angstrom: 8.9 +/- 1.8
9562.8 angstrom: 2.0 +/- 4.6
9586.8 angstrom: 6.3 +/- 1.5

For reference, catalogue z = 2.41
